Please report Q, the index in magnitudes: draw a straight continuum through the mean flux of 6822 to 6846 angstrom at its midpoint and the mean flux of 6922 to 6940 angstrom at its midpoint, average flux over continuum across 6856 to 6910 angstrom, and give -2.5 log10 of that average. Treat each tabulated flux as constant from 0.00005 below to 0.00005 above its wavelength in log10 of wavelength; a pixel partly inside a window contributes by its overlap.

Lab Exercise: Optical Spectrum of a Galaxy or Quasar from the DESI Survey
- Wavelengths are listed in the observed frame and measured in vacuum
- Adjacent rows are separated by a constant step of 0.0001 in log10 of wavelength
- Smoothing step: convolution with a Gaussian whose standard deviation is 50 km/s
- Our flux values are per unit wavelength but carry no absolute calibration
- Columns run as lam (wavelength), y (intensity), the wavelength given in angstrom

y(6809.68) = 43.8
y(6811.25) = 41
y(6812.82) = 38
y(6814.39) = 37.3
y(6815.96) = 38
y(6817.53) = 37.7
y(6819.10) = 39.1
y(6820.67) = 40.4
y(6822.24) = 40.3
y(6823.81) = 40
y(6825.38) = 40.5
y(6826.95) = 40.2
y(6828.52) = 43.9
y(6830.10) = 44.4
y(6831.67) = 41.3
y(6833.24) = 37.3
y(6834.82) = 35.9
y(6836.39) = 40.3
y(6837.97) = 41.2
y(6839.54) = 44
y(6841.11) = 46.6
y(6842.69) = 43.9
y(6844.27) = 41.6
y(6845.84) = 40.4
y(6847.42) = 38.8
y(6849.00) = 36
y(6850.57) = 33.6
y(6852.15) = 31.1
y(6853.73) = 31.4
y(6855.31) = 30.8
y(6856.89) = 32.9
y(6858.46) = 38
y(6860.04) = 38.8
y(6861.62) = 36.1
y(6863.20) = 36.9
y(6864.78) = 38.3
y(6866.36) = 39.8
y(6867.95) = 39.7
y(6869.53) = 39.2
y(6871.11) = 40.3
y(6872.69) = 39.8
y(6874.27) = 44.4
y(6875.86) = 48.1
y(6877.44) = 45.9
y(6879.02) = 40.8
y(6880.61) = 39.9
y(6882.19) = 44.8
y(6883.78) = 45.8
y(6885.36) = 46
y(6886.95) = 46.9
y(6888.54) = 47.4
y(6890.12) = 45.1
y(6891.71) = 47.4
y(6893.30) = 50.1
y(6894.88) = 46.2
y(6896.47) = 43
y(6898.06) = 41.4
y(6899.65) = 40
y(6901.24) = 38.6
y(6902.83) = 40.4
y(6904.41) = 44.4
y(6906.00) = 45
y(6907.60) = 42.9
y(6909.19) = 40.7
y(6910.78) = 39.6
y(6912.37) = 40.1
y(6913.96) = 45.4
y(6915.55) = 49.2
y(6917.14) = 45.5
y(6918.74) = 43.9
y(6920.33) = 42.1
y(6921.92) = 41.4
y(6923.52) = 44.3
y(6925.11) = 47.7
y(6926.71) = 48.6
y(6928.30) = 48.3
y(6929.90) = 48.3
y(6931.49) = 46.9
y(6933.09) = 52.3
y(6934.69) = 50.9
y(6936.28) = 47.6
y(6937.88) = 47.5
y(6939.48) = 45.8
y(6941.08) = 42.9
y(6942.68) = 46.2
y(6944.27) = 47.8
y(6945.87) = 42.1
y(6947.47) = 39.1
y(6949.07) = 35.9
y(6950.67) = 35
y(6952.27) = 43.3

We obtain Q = 0.06 mag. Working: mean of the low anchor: 41.4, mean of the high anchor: 47.8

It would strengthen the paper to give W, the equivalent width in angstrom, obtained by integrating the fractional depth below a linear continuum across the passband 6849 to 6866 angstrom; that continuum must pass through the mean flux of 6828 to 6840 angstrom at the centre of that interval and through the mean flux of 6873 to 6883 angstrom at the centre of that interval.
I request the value 3.0 angstrom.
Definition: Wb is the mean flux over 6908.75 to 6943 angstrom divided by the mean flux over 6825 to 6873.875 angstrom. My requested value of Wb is 1.18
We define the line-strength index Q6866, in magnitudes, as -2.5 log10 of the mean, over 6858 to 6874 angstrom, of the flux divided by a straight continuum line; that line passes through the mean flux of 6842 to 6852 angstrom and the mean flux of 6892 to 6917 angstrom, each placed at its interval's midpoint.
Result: 0.03 mag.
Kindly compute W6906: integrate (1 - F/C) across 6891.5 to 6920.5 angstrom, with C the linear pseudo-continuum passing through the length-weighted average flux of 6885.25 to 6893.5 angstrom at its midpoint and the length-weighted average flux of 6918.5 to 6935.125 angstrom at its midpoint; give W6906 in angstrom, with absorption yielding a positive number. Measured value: 2.2 angstrom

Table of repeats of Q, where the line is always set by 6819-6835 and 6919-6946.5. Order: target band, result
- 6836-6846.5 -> -0.035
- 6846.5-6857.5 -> 0.241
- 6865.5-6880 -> 0.030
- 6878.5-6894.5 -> -0.039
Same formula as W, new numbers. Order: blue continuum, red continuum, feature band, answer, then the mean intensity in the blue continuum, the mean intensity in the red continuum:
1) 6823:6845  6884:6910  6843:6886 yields 3.6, 41.5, 44.1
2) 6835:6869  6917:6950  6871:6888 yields -1.5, 38.1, 45.4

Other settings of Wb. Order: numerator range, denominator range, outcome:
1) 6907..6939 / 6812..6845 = 1.13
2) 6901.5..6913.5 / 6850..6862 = 1.23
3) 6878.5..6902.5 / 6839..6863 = 1.18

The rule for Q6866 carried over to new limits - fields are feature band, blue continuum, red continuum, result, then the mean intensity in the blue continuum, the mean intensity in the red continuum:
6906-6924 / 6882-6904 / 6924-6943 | 0.07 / 44.5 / 47.7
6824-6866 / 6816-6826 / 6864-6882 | 0.05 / 39.5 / 41.6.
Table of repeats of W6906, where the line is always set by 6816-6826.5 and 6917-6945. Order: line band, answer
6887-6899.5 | -0.40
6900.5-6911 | 0.74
